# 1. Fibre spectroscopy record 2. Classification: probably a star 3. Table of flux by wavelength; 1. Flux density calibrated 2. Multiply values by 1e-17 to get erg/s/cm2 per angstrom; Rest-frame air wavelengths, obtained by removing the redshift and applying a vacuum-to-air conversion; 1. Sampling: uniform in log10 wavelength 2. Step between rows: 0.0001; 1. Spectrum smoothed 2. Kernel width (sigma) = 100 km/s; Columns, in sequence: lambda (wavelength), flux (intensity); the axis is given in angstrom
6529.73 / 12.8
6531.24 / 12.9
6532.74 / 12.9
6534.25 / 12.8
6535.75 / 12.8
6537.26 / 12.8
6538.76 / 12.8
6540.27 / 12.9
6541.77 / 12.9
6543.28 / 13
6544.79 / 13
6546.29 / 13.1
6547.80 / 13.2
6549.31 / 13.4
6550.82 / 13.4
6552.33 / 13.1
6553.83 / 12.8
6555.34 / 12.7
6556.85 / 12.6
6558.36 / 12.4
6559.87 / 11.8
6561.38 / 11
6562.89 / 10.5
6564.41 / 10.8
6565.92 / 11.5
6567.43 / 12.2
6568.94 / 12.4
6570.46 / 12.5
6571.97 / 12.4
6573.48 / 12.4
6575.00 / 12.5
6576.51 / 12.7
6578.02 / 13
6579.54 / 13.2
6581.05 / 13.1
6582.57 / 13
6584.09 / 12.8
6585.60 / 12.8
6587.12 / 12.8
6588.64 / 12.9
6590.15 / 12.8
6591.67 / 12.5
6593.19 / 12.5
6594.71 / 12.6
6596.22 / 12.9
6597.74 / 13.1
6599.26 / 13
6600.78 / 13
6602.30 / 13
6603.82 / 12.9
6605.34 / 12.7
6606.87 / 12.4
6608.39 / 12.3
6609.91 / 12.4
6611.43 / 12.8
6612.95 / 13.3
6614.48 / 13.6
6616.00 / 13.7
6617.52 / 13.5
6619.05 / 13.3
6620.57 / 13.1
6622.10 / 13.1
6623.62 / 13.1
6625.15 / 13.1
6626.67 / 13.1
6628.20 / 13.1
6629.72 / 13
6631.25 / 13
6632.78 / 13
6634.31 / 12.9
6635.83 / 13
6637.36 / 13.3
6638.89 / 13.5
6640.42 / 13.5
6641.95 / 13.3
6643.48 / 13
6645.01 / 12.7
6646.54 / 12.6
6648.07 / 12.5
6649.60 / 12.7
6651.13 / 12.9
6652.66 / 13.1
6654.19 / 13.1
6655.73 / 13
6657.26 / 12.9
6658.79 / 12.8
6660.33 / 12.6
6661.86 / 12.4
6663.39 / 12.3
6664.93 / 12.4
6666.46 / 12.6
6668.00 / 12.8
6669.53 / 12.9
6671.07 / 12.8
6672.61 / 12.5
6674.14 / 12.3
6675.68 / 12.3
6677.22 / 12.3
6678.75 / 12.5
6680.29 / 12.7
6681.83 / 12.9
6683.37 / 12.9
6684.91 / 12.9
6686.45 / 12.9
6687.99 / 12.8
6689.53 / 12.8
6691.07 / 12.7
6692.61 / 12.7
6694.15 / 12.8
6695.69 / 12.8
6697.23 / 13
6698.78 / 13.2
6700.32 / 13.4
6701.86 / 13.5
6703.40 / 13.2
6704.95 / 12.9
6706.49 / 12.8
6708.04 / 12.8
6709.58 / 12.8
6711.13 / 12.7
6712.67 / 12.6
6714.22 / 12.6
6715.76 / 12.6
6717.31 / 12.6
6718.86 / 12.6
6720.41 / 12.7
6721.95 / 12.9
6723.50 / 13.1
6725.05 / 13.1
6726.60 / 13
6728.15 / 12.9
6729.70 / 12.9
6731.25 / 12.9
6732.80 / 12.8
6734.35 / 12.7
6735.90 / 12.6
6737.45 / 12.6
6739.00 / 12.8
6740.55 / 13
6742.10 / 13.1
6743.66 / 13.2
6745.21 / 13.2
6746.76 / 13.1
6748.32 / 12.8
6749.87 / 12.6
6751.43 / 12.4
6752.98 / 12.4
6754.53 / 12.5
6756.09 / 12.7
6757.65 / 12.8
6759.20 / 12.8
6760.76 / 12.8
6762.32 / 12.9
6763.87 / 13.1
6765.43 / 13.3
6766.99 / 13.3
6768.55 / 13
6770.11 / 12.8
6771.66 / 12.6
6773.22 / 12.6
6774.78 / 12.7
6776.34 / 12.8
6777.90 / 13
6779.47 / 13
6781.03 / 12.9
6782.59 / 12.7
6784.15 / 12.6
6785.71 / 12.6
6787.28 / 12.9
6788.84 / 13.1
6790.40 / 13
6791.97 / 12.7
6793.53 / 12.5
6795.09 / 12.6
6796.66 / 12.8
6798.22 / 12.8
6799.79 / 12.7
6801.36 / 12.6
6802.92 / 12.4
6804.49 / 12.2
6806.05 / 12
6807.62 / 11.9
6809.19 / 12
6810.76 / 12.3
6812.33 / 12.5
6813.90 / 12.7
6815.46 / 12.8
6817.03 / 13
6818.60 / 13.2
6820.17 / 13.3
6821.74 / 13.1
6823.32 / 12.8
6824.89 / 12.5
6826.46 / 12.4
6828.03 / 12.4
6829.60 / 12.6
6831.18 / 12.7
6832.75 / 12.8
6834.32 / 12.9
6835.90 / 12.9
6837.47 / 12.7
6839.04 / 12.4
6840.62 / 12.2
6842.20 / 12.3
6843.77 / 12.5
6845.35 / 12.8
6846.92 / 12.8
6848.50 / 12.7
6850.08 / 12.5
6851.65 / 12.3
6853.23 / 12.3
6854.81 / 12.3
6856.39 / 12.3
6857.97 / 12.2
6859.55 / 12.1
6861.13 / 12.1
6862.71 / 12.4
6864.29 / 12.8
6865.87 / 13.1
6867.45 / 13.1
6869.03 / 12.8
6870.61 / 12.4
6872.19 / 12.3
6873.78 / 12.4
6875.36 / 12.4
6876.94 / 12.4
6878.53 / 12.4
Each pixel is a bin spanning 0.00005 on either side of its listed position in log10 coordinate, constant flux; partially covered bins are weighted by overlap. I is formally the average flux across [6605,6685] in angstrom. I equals 12.9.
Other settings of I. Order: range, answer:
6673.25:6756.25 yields 12.8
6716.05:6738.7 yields 12.8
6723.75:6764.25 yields 12.8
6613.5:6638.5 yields 13.2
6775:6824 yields 12.7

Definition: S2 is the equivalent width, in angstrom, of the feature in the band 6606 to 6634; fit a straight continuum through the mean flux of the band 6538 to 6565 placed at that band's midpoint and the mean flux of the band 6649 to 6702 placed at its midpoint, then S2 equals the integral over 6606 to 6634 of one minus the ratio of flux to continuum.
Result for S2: -0.8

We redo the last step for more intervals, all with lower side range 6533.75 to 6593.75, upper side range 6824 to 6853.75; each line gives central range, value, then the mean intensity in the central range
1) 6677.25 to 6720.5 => -0.8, 12.8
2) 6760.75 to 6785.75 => -0.6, 12.9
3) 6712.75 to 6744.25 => -0.6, 12.8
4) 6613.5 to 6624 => -0.6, 13.3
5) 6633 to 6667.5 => -0.8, 12.9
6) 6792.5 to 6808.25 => 0.1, 12.5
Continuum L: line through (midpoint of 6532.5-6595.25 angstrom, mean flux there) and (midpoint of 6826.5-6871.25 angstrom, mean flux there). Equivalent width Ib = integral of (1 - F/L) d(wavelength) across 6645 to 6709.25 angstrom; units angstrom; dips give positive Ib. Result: -1.0 angstrom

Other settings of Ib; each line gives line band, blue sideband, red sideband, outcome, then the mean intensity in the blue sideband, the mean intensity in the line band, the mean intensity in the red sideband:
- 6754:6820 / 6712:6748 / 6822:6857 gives -0.1 angstrom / 12.9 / 12.7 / 12.6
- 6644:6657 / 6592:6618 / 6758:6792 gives 0.1 angstrom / 12.9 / 12.8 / 12.9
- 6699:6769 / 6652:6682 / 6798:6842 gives -1.4 angstrom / 12.7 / 12.9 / 12.6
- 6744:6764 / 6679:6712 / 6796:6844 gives 0.0 angstrom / 12.9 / 12.8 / 12.6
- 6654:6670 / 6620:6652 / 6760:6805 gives 0.4 angstrom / 13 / 12.7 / 12.8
